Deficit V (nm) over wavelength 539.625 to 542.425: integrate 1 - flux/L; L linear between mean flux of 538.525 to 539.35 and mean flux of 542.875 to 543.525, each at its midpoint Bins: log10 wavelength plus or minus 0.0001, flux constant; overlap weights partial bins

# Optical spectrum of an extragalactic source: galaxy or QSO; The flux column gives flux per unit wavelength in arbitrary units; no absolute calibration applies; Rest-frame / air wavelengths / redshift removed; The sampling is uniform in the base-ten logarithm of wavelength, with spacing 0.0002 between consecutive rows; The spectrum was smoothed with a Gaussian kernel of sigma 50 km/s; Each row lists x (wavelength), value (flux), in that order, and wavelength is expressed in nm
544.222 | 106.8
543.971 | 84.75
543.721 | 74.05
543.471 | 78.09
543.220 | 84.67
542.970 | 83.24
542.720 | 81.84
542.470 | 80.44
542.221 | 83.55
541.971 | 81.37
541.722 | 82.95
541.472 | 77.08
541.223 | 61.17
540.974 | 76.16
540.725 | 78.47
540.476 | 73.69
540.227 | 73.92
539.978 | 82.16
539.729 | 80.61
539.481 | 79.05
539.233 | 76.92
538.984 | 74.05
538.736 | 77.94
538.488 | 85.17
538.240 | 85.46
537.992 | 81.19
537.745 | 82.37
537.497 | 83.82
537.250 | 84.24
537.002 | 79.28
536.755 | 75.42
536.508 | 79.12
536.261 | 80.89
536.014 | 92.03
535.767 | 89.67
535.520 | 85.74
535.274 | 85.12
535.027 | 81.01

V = 0.08 nm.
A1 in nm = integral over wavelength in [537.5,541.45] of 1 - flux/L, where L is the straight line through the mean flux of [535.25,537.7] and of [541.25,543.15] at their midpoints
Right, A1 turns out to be 0.188 nm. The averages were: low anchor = 83.4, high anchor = 80.6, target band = 78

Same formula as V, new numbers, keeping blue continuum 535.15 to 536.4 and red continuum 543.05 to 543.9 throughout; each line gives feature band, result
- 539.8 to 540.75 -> 0.06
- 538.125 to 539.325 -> 0.06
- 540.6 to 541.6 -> 0.10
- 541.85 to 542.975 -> -0.02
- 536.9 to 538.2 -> 0.04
